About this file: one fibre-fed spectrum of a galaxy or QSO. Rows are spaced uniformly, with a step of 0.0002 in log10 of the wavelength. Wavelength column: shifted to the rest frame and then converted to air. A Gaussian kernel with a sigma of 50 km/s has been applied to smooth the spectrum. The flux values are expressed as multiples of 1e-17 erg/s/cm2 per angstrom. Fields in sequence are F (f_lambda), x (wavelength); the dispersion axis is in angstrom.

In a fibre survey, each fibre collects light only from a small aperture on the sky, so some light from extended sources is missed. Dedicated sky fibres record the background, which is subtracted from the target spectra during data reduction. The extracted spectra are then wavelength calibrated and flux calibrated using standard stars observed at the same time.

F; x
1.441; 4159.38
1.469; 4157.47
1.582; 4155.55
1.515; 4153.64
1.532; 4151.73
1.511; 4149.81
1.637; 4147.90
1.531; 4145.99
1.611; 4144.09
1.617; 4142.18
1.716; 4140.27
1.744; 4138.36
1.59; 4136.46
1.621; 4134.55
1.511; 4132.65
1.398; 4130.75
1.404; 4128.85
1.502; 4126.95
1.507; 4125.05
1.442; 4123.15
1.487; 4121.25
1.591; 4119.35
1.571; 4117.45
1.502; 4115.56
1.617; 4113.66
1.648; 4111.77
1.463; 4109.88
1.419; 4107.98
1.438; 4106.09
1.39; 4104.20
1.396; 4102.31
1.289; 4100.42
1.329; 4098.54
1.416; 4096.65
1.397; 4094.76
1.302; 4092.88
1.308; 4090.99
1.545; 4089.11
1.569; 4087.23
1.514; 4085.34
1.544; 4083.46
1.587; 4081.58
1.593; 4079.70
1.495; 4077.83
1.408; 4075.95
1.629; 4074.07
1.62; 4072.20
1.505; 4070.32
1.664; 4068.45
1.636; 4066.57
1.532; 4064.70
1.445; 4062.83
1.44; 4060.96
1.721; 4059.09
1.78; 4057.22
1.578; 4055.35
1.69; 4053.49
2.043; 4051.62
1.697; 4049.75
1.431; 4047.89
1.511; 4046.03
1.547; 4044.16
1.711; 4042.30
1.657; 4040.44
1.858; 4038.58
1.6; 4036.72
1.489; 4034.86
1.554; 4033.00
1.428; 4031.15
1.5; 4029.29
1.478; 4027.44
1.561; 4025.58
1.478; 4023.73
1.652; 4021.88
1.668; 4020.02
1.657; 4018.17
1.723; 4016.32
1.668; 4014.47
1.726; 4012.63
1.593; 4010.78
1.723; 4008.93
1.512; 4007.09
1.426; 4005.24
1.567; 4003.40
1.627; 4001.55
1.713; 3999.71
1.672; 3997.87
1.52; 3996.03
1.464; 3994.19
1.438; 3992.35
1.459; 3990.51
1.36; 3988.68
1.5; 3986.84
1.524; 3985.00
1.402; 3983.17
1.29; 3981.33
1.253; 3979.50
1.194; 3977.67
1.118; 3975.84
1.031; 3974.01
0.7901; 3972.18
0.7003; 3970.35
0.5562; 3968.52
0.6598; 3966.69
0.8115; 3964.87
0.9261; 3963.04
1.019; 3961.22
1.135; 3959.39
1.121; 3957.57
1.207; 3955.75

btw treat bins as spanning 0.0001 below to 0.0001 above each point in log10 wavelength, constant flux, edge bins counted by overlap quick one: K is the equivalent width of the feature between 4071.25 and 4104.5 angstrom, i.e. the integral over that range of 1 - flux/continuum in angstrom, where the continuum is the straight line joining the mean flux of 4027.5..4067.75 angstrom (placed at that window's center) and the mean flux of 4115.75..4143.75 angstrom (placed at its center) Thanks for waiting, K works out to 2.5 angstrom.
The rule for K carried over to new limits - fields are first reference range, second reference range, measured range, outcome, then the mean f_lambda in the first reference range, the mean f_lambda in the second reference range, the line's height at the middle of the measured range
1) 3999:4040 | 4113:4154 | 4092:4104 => 1.6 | 1.6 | 1.55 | 1.57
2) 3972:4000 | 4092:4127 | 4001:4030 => -4.4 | 1.37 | 1.46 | 1.39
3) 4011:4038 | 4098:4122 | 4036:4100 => -1.4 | 1.59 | 1.47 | 1.53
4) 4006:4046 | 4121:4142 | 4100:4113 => 0.9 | 1.61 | 1.54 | 1.56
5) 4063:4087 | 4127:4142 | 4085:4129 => 2.9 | 1.56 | 1.57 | 1.56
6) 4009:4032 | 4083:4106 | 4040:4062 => -1.8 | 1.6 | 1.41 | 1.52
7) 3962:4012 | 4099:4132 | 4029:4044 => -2.6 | 1.29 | 1.47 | 1.36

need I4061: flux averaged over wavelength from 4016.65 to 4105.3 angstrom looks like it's 1.55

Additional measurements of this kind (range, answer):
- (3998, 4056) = 1.62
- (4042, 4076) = 1.61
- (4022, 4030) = 1.52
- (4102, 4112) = 1.45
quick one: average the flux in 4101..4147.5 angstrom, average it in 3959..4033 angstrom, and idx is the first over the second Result 1.1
